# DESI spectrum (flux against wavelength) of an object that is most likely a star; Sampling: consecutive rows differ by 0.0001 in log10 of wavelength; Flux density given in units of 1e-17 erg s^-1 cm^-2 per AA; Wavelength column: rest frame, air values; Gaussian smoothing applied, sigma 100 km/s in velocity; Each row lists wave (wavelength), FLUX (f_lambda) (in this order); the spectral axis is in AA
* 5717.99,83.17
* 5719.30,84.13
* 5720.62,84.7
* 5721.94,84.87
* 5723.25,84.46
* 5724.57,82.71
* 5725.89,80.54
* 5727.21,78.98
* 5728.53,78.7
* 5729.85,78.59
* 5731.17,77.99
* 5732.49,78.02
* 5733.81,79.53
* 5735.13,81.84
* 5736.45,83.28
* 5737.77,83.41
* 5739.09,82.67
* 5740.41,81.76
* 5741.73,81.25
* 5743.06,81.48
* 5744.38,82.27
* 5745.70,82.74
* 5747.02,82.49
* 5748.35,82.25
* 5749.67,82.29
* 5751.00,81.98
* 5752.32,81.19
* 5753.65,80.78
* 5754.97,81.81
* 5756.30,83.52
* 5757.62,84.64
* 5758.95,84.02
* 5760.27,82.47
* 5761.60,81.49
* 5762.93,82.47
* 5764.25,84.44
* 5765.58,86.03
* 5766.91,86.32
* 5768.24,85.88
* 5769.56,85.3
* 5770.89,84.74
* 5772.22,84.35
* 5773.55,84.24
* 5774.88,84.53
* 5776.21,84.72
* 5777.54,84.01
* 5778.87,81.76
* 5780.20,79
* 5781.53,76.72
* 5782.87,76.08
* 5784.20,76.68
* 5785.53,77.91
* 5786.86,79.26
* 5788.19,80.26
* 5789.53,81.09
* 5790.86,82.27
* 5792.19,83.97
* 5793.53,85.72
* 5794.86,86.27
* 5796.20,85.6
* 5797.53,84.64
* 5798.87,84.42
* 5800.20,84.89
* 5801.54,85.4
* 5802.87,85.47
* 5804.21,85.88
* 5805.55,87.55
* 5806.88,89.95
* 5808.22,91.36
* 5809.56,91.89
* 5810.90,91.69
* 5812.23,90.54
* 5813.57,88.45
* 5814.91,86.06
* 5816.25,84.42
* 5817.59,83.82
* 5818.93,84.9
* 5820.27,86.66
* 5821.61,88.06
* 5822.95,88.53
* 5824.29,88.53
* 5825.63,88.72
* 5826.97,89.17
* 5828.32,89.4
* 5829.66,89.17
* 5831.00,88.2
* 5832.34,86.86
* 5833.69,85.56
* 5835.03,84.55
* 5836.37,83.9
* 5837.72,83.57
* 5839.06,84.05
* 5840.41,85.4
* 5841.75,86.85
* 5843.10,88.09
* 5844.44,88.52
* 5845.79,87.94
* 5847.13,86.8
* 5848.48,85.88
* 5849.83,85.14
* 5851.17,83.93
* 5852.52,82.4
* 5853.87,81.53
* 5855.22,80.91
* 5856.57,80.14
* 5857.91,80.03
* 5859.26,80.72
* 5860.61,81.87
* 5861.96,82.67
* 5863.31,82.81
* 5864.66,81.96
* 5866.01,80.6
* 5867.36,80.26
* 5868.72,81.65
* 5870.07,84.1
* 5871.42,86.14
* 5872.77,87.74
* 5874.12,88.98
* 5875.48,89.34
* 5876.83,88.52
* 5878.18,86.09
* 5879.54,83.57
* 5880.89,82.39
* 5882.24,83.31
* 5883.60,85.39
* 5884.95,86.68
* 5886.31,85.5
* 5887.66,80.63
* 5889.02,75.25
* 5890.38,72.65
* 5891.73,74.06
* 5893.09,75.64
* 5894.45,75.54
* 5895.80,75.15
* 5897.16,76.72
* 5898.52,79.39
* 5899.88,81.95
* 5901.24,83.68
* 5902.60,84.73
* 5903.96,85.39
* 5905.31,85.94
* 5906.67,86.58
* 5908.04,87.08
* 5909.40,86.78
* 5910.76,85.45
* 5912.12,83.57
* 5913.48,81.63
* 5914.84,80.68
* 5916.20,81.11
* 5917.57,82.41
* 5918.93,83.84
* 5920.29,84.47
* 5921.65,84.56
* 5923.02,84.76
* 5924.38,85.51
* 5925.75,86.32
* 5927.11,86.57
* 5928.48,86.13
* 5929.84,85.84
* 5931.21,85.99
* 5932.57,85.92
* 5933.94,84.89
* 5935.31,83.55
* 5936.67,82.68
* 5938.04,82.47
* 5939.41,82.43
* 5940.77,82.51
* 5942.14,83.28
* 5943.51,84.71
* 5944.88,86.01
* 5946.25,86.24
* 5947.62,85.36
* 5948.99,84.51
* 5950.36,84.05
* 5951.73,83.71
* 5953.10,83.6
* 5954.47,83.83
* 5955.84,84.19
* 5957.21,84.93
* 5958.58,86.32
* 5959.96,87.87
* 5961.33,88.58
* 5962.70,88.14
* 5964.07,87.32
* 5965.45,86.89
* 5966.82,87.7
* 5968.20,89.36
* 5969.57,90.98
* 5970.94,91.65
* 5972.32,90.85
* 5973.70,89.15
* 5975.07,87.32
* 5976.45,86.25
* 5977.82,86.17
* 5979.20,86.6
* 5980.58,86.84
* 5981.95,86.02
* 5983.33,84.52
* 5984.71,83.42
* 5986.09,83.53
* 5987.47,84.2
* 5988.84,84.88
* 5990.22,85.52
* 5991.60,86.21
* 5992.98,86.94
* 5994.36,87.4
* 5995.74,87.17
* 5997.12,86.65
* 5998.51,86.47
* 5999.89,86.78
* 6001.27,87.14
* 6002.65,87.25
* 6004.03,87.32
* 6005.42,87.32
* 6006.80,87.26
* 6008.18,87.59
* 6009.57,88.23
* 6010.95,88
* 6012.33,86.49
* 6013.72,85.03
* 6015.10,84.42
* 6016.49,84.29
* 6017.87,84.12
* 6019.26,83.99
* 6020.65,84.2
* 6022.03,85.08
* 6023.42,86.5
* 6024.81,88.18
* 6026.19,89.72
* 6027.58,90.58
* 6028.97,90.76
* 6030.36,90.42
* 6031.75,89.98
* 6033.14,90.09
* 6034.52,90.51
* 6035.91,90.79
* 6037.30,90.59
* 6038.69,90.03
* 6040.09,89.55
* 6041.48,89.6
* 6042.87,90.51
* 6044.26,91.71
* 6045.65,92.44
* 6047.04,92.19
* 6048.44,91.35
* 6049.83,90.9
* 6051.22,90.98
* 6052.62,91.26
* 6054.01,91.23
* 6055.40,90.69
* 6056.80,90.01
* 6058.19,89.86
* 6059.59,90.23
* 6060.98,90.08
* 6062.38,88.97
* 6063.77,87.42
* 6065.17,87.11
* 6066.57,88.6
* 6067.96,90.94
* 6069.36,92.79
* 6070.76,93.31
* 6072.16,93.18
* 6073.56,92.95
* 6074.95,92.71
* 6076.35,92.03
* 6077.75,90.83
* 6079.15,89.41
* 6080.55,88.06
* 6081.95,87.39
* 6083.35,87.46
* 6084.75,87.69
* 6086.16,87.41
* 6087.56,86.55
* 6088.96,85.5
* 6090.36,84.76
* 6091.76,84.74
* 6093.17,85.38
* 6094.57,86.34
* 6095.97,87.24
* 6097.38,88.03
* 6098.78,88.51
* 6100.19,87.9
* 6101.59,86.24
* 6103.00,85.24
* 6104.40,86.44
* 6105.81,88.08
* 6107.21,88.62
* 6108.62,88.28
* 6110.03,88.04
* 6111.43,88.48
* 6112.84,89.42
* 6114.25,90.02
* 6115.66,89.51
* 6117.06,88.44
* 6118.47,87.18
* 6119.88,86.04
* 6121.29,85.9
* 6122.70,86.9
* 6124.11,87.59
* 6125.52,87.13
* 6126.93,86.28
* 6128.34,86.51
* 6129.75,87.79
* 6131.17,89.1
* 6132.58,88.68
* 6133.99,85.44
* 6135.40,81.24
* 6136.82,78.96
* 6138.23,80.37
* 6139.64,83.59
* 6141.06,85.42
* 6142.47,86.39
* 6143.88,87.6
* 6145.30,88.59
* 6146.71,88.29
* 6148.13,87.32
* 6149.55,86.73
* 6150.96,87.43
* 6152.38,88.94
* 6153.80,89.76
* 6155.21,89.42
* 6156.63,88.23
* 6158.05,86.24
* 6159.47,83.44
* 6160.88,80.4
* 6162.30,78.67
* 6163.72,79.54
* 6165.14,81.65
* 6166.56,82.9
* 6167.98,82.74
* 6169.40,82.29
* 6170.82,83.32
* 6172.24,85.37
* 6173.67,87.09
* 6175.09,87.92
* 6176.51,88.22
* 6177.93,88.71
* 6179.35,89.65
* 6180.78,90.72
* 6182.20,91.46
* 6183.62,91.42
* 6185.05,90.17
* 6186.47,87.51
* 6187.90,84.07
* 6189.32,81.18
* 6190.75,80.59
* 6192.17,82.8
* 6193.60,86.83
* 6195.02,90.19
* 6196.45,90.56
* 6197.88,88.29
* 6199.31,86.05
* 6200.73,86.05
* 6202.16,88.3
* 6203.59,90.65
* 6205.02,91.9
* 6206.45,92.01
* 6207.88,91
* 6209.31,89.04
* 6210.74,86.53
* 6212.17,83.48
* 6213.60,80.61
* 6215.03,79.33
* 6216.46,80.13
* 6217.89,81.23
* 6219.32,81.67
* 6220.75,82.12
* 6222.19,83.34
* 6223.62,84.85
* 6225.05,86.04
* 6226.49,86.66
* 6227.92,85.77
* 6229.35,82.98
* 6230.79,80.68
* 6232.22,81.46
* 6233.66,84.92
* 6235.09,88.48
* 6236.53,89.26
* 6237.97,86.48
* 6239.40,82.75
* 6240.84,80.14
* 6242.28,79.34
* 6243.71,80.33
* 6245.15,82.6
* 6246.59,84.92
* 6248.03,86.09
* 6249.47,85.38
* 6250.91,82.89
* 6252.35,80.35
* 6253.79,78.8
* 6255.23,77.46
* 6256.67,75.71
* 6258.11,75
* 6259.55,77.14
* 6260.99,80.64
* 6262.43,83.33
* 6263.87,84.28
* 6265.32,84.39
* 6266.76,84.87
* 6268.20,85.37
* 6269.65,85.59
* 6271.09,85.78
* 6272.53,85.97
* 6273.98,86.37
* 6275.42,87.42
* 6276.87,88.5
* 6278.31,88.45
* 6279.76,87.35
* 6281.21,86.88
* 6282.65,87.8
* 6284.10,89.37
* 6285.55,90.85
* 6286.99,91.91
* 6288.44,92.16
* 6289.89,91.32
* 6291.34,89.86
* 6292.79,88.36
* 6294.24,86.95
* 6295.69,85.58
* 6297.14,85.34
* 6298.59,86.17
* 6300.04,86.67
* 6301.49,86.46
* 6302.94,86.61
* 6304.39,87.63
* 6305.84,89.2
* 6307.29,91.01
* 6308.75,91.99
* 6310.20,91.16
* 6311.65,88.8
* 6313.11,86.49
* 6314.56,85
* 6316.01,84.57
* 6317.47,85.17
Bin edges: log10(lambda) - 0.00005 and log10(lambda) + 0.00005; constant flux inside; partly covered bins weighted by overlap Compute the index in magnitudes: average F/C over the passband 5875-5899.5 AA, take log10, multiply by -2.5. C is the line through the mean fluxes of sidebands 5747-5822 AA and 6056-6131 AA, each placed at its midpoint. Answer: 0.06 mag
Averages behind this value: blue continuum 84.1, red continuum 88.3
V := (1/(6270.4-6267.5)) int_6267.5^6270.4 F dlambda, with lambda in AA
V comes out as 85.4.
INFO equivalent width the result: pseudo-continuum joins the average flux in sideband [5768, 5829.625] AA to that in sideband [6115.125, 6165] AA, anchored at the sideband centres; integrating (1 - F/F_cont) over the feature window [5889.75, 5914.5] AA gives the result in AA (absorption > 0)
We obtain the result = 1.2 AA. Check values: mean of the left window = 85.1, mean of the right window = 85.9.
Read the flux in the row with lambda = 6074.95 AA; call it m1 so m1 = 92.71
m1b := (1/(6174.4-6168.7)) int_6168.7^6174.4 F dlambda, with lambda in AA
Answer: 84.5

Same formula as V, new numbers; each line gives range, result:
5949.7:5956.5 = 83.9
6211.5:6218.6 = 81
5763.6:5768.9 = 85.6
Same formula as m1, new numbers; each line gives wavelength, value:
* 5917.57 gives 82.41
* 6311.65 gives 88.8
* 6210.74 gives 86.53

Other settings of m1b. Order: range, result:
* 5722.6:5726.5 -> 82.5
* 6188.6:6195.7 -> 84.4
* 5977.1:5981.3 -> 86.7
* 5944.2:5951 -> 85.2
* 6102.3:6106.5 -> 86.6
